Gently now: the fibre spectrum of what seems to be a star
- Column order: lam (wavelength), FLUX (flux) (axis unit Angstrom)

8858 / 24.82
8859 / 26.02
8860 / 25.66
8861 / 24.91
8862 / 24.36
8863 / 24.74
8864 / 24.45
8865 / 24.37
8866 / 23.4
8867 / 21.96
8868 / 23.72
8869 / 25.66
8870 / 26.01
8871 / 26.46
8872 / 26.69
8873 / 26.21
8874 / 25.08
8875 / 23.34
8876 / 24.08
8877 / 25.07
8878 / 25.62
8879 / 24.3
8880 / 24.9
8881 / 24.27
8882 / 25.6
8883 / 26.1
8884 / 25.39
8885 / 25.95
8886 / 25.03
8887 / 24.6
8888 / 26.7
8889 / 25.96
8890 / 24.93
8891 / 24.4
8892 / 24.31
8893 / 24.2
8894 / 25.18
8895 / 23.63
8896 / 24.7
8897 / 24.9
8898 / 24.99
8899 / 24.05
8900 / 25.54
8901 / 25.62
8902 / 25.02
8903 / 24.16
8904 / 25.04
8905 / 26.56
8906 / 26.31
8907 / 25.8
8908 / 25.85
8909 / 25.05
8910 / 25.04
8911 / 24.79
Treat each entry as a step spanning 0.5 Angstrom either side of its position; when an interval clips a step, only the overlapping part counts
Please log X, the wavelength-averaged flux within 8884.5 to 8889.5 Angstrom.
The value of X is 25.6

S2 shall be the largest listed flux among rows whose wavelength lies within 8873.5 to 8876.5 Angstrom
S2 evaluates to 25.08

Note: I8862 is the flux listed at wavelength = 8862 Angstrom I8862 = 24.36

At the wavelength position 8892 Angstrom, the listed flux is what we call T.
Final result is 24.31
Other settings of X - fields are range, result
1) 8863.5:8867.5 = 23.5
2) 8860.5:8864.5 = 24.6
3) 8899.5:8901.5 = 25.6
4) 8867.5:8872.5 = 25.7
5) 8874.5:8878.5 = 24.5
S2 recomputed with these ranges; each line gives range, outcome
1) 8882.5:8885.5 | 26.1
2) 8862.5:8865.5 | 24.74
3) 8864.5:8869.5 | 25.66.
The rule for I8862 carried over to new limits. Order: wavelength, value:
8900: 25.54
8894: 25.18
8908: 25.85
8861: 24.91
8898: 24.99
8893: 24.2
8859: 26.02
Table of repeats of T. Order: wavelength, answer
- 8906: 26.31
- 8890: 24.93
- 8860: 25.66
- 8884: 25.39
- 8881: 24.27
